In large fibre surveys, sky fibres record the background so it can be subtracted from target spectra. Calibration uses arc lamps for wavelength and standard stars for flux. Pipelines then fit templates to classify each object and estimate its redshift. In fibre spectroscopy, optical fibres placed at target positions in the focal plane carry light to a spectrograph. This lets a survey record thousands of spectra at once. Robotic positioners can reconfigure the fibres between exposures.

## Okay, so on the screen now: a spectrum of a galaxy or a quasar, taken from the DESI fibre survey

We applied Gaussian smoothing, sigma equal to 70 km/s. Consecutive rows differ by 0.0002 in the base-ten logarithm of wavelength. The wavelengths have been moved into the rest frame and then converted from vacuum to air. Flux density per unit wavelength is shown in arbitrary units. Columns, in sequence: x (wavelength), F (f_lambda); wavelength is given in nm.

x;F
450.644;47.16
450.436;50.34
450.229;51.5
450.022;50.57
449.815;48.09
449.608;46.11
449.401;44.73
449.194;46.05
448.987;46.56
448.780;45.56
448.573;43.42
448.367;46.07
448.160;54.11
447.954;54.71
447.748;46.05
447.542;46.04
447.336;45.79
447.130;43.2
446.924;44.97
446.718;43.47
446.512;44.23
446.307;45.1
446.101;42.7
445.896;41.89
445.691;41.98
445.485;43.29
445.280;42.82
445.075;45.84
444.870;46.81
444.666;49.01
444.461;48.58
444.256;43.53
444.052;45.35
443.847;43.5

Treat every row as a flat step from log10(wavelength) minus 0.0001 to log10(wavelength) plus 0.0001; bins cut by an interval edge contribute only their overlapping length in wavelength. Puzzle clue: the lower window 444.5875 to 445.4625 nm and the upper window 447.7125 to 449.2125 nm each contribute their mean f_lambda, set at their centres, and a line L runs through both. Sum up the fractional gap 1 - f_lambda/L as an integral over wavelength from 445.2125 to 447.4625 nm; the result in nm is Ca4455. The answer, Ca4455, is 0.15 nm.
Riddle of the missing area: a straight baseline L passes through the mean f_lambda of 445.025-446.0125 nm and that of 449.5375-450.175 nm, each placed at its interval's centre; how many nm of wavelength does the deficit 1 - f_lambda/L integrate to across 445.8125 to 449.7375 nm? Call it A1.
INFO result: 0.01 nm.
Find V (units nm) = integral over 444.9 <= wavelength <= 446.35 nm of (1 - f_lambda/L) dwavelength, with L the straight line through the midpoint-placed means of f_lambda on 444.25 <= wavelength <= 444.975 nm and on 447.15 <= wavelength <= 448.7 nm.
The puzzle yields 0.124 nm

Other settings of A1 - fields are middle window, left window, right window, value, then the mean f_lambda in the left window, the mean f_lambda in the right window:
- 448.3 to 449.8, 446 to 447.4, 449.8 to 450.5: 0.09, 44.1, 50.4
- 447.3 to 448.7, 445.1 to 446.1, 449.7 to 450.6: -0.05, 42.8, 49.9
